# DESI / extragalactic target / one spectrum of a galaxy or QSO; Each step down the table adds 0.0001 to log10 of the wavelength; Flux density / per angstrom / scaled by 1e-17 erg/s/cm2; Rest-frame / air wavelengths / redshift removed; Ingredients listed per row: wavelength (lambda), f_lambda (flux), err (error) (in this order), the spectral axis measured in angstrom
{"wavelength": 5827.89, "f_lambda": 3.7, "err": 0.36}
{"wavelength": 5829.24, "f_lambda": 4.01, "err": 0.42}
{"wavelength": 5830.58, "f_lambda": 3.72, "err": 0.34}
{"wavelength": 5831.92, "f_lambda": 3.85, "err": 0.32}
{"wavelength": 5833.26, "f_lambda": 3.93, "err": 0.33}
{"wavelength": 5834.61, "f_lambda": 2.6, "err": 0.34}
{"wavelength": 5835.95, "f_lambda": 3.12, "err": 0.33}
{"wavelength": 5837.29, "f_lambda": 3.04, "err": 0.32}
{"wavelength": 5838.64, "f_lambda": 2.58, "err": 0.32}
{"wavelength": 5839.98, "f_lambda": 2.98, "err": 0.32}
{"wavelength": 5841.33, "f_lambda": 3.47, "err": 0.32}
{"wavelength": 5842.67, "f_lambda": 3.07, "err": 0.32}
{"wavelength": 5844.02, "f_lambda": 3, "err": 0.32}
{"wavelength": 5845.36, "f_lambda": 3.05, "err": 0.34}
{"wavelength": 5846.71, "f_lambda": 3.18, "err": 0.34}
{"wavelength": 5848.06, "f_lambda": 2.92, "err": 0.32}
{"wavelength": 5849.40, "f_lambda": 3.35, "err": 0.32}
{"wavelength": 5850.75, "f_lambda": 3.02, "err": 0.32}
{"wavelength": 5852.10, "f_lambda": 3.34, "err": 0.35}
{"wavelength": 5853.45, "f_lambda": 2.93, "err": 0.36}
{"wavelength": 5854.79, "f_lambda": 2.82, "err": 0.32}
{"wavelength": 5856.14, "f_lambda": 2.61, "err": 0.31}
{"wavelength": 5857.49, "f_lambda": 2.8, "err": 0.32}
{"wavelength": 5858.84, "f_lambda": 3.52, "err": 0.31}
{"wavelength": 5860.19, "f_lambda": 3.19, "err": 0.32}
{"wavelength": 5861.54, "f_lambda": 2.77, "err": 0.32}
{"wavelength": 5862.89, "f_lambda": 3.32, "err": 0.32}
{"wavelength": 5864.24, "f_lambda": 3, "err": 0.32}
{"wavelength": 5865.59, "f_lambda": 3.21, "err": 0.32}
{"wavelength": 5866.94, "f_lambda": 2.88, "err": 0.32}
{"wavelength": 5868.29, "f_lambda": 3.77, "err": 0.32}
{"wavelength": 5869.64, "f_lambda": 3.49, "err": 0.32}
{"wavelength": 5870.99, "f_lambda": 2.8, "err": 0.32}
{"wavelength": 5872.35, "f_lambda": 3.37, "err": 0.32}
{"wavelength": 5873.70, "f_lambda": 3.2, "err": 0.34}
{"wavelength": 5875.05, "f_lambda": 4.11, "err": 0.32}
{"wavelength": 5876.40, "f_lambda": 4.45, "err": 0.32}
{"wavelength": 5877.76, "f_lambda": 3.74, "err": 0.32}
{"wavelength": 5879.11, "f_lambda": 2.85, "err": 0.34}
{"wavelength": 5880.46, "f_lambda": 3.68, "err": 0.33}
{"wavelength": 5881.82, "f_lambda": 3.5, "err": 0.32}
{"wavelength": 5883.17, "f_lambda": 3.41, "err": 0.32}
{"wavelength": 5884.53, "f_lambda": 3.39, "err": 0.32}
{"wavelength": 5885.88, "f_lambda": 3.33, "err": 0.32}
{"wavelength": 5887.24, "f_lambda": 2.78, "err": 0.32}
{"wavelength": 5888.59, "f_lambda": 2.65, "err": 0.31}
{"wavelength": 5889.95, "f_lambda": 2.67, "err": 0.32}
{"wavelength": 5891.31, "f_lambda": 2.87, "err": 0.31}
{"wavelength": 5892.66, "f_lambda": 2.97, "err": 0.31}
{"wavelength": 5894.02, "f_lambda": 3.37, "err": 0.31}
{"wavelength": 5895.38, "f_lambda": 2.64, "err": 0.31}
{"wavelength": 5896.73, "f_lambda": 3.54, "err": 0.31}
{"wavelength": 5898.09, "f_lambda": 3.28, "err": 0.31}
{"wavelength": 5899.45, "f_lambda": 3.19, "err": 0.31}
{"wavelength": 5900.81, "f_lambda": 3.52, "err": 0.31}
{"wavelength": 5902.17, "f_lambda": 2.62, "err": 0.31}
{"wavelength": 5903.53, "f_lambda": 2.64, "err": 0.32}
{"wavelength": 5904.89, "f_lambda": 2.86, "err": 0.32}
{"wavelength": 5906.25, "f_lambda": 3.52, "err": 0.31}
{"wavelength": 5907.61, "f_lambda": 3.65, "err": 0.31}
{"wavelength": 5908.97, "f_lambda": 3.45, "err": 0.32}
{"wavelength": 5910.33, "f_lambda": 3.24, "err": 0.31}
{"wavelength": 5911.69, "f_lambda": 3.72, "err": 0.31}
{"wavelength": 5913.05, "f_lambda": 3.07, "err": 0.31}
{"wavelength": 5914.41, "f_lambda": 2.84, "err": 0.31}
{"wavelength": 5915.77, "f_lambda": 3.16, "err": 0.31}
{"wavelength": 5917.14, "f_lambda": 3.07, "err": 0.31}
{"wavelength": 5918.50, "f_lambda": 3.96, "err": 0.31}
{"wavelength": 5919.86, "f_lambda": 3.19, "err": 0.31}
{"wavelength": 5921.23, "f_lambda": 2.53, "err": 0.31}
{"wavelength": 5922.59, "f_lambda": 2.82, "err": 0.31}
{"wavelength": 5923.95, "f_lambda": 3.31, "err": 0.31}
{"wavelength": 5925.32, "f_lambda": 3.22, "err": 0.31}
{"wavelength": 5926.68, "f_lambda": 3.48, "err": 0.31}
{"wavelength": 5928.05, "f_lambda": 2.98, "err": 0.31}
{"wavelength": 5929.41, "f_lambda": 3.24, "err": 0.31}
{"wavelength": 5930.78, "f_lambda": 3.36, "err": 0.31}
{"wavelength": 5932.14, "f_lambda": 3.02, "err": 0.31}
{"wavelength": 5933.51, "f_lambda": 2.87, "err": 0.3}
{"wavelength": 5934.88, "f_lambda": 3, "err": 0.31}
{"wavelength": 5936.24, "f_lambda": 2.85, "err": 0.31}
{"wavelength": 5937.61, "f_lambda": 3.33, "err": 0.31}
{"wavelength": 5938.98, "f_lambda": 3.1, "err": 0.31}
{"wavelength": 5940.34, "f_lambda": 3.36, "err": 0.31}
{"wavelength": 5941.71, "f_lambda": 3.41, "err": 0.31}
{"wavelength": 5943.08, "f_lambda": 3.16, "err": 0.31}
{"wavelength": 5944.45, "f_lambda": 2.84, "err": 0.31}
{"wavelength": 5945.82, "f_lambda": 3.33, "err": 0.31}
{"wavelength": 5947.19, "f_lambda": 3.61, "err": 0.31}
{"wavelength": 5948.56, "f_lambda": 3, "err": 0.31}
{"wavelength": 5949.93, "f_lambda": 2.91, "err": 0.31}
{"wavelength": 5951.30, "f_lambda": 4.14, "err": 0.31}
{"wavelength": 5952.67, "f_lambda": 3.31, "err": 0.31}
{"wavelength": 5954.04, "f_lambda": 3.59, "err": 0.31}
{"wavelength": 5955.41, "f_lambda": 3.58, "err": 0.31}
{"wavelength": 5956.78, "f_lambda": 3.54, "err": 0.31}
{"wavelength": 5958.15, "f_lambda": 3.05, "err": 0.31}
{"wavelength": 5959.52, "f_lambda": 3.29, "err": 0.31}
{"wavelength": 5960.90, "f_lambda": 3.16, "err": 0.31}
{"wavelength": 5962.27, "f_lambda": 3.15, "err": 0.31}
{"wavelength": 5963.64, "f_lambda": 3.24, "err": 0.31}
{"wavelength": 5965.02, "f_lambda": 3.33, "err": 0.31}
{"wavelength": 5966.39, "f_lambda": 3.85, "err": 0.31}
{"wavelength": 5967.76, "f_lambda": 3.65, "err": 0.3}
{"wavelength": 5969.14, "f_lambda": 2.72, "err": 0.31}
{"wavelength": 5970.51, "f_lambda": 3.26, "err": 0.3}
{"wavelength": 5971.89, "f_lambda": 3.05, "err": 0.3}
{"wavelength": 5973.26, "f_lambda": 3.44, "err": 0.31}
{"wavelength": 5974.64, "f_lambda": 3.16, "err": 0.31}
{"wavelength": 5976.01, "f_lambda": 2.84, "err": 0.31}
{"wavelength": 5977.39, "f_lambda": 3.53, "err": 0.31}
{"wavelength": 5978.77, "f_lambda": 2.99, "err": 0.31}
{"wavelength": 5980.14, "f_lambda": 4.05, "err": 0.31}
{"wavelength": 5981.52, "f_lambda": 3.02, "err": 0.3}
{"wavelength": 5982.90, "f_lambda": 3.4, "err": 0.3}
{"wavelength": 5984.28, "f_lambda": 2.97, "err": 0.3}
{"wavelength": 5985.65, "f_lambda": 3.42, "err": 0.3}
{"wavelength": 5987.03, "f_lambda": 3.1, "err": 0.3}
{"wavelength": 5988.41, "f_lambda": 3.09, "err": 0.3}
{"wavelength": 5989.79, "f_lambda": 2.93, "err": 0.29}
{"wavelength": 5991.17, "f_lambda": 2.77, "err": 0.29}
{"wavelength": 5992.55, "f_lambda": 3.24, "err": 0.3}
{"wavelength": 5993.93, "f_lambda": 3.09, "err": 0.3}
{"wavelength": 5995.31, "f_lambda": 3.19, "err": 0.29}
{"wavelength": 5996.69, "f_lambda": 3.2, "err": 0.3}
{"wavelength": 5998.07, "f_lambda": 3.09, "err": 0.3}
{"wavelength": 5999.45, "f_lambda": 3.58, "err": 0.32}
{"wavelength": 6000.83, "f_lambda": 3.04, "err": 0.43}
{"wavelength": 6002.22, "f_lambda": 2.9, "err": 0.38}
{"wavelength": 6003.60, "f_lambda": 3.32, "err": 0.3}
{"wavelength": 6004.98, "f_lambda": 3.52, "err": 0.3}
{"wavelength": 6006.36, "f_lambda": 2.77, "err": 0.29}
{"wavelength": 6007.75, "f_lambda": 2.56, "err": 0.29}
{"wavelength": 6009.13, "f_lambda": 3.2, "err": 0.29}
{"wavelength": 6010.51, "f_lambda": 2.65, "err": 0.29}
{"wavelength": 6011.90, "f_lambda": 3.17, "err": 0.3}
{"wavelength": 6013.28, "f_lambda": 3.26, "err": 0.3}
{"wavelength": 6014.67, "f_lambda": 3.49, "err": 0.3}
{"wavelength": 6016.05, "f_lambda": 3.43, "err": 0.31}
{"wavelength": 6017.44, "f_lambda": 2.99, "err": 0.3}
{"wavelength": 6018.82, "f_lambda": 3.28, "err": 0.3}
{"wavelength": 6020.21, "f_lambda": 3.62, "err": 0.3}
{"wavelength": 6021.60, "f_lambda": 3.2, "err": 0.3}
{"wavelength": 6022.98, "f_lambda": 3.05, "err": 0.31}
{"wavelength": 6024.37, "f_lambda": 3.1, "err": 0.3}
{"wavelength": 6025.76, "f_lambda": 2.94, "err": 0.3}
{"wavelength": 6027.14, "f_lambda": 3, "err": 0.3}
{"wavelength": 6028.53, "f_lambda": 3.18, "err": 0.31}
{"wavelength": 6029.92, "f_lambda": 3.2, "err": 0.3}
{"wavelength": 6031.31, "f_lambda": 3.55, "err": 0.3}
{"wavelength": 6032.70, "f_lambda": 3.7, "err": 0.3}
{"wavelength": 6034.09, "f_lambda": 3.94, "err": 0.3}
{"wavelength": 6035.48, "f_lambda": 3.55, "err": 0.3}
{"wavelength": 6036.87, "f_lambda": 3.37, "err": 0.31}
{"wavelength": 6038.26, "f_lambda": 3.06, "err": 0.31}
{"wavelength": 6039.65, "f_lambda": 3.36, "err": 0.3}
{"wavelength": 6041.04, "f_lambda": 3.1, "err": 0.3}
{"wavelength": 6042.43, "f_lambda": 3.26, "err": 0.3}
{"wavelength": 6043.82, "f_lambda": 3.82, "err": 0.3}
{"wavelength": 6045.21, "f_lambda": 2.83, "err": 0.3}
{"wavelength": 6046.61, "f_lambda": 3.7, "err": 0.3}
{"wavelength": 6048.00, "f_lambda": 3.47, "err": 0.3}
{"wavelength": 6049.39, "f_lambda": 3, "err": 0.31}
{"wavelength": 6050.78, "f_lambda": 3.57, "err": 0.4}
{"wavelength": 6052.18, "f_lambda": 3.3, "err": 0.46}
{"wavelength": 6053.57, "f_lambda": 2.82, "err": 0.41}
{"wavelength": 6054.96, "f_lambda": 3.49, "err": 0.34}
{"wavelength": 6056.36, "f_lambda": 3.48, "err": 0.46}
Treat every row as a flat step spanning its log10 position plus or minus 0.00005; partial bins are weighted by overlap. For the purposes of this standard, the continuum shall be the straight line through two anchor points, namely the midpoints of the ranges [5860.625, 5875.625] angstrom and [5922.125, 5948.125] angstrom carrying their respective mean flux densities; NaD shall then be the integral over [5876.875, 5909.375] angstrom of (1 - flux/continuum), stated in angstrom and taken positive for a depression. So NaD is 0.5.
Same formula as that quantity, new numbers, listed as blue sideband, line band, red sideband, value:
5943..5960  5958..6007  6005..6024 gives 0.5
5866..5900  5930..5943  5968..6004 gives 0.3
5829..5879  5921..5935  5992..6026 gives 0.5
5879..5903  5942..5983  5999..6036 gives -1.6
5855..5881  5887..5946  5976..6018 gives 2.0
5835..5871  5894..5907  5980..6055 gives 0.1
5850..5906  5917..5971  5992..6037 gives -0.8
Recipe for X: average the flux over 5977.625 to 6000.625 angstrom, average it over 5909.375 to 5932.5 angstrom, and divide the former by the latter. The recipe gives 1.00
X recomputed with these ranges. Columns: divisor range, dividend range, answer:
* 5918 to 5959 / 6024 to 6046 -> 1.02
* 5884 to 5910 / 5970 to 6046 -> 1.04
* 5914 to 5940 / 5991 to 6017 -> 1.00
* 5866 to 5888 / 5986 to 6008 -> 0.91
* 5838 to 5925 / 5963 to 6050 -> 1.02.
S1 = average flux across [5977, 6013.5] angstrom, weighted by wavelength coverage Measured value 3.15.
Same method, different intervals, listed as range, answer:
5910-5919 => 3.28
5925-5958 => 3.26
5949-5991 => 3.28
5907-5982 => 3.26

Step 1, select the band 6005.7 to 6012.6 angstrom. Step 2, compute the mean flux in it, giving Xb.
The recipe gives 2.87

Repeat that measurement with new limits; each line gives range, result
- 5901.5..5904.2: 2.63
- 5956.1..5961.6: 3.26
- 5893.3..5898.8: 3.2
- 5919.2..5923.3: 2.85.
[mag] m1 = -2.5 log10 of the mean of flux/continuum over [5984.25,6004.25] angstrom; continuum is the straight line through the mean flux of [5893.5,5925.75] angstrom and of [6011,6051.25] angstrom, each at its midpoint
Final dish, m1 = 0.05 mag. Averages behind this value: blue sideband 3.18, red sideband 3.31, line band 3.13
